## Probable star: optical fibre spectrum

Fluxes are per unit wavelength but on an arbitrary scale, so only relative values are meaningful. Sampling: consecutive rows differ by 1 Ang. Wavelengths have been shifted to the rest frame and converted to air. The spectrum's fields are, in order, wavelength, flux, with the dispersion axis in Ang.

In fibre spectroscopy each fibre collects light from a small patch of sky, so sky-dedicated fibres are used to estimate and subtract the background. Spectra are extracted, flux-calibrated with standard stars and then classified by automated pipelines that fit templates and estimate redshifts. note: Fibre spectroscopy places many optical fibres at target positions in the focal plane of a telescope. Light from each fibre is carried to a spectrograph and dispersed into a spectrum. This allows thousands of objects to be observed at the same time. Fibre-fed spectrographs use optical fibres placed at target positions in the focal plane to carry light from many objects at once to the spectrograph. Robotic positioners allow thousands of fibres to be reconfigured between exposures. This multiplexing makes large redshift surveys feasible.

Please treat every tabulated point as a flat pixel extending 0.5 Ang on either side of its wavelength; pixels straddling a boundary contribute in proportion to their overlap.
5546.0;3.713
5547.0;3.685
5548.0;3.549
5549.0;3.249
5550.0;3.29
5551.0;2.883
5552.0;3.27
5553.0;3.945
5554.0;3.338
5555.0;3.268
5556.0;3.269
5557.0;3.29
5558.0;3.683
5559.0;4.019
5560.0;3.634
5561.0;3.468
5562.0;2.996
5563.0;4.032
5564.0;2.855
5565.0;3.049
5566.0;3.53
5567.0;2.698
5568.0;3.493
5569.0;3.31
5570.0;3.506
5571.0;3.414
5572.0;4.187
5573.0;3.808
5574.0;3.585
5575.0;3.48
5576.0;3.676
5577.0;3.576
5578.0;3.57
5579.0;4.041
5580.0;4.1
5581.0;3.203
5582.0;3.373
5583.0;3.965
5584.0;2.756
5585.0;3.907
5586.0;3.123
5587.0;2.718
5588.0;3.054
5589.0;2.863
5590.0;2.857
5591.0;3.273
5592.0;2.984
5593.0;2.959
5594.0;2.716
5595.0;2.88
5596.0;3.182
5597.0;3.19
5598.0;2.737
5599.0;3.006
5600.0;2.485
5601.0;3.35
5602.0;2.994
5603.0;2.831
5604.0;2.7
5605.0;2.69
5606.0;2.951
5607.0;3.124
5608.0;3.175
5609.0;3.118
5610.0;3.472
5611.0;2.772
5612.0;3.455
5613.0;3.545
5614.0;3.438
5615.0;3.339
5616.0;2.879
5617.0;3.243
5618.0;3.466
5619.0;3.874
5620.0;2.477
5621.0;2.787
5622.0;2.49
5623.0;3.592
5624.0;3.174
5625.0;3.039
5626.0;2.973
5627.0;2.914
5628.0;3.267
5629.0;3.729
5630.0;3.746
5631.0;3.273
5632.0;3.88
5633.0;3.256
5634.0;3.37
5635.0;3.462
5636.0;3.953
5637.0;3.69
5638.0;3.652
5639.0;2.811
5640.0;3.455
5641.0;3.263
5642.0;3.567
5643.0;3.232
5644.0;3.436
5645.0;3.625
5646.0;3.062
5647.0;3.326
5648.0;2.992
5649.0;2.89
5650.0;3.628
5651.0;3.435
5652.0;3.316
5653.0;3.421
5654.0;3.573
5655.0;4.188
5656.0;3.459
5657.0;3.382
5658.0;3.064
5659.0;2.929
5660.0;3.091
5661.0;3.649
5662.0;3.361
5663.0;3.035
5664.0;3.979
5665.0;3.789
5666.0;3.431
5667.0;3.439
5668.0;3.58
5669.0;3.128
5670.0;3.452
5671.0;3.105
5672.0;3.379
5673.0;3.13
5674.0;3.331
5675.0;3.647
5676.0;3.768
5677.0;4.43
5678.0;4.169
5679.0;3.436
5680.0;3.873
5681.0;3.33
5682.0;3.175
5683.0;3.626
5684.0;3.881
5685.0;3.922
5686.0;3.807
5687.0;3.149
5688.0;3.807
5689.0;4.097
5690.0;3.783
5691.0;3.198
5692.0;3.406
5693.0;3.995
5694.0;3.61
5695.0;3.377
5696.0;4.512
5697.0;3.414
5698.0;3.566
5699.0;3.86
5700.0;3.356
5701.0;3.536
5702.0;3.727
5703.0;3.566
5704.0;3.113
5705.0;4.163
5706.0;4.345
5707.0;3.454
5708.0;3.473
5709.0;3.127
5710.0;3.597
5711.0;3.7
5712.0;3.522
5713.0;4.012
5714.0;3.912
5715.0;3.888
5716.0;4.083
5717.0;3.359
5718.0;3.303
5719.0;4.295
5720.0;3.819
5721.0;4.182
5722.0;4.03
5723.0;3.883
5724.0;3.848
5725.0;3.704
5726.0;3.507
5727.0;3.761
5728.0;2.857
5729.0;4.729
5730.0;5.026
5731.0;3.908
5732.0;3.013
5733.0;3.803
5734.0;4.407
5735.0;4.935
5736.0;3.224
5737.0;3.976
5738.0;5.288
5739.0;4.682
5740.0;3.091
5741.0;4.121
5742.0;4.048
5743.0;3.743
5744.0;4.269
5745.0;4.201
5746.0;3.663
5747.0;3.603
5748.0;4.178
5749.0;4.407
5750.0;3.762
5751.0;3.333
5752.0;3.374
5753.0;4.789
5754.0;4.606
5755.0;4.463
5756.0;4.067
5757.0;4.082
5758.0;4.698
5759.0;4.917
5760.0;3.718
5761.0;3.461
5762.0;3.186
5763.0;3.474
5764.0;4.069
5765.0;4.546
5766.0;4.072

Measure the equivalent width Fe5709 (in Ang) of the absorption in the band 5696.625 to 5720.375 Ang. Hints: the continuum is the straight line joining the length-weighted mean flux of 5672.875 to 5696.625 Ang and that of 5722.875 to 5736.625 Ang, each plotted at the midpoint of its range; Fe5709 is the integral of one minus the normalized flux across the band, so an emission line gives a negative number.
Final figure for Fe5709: 0.8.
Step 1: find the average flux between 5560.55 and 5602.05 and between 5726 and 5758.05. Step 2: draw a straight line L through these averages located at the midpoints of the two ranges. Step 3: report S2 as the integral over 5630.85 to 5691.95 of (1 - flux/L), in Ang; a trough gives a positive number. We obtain 3.0 Ang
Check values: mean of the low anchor 3.29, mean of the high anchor 4.05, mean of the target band 3.49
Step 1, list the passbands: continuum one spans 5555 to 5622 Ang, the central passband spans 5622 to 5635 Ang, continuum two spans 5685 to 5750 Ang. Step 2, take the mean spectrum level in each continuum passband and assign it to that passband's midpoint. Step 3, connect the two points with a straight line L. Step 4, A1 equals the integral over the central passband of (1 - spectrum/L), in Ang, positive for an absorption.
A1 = 0.4 Ang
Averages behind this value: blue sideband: 3.25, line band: 3.32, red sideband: 3.83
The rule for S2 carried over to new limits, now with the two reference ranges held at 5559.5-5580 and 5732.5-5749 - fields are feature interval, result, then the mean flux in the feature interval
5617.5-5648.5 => 3.39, 3.32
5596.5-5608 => 2.21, 2.93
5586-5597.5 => 1.95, 2.98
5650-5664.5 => 1.44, 3.43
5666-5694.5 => 2.14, 3.59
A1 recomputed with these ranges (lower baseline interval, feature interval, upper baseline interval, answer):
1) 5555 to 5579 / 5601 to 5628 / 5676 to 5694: 3.58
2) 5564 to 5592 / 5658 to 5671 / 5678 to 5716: 0.77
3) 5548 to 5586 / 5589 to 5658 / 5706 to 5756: 7.75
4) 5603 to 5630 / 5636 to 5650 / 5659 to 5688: -0.07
